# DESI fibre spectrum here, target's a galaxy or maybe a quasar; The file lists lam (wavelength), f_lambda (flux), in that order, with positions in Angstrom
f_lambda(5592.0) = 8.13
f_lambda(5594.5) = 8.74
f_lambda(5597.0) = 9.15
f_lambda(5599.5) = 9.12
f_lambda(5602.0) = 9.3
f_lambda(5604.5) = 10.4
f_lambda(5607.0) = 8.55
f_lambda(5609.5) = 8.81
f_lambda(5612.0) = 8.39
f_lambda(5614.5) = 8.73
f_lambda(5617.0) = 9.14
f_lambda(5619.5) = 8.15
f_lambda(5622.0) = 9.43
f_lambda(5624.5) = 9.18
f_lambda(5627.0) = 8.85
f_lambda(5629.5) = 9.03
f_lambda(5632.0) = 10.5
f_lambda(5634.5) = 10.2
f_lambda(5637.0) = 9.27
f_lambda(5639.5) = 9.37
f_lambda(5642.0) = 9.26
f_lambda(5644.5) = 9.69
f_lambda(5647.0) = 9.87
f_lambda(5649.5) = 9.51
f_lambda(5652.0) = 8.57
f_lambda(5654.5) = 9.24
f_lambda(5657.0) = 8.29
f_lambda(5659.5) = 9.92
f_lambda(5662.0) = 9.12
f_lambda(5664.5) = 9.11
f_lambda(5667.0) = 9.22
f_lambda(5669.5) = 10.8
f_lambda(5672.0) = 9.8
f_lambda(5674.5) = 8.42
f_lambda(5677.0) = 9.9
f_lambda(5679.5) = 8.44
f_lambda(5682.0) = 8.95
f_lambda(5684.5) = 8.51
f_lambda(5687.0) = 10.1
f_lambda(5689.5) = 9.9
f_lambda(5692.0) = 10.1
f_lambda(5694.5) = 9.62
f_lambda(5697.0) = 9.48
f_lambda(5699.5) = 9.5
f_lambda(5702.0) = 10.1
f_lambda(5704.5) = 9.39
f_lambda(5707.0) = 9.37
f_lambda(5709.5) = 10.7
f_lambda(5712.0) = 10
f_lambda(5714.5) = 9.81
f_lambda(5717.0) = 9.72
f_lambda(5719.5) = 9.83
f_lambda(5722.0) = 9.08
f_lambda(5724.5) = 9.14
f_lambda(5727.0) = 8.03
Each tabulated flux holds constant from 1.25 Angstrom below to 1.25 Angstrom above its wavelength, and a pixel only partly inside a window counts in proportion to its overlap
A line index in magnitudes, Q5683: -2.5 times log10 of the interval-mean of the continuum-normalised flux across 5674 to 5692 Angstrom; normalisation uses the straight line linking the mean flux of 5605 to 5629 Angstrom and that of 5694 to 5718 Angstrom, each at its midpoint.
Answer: 0.03 mag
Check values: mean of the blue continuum 8.86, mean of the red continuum 9.77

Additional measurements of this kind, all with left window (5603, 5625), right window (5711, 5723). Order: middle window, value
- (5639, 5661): -0.01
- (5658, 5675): -0.02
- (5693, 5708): 0.00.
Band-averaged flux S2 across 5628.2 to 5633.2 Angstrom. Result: 9.75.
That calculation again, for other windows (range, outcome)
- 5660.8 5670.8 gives 9.57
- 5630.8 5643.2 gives 9.72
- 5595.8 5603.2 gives 9.19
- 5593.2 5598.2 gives 8.93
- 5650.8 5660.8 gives 9.01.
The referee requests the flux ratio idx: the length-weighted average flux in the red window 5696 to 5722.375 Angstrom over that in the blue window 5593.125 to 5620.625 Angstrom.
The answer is 1.1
